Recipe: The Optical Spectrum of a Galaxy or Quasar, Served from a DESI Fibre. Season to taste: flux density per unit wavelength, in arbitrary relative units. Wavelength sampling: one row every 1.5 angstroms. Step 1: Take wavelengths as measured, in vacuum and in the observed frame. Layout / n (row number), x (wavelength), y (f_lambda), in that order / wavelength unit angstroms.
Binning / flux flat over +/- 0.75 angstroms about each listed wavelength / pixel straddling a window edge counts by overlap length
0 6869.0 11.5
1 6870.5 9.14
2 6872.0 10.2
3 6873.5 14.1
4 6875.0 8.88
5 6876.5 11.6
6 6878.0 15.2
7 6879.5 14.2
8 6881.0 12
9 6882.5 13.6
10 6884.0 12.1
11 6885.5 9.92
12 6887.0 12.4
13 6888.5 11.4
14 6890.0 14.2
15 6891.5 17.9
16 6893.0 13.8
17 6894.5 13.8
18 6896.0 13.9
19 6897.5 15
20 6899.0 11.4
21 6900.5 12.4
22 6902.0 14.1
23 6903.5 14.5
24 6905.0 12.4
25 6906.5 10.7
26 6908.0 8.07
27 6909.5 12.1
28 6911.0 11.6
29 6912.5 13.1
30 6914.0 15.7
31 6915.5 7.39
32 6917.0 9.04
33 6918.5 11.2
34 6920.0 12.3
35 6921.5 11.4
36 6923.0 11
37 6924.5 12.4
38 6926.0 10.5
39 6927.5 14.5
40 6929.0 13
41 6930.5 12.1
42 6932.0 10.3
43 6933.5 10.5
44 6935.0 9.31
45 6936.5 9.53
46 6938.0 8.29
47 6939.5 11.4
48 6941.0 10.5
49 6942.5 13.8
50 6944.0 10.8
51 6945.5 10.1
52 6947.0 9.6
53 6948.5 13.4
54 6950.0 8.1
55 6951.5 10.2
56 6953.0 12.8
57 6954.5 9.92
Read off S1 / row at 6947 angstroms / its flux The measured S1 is 9.6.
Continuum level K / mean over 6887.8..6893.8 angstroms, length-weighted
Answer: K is 14.3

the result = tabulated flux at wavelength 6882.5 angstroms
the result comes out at 13.6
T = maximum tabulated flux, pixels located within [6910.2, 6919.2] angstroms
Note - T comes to 15.7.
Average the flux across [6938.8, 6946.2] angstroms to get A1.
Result 11.3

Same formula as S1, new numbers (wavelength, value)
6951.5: 10.2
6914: 15.7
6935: 9.31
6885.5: 9.92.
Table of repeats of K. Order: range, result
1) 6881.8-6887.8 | 12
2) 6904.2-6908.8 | 10.5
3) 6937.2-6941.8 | 10.1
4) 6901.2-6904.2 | 14.3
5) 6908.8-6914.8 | 13.1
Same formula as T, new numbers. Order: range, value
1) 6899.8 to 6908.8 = 14.5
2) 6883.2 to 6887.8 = 12.4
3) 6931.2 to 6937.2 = 10.5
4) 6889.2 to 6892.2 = 17.9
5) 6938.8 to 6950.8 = 13.8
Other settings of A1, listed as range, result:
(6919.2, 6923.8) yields 11.6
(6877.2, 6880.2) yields 14.7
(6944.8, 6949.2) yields 11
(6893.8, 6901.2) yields 13.3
